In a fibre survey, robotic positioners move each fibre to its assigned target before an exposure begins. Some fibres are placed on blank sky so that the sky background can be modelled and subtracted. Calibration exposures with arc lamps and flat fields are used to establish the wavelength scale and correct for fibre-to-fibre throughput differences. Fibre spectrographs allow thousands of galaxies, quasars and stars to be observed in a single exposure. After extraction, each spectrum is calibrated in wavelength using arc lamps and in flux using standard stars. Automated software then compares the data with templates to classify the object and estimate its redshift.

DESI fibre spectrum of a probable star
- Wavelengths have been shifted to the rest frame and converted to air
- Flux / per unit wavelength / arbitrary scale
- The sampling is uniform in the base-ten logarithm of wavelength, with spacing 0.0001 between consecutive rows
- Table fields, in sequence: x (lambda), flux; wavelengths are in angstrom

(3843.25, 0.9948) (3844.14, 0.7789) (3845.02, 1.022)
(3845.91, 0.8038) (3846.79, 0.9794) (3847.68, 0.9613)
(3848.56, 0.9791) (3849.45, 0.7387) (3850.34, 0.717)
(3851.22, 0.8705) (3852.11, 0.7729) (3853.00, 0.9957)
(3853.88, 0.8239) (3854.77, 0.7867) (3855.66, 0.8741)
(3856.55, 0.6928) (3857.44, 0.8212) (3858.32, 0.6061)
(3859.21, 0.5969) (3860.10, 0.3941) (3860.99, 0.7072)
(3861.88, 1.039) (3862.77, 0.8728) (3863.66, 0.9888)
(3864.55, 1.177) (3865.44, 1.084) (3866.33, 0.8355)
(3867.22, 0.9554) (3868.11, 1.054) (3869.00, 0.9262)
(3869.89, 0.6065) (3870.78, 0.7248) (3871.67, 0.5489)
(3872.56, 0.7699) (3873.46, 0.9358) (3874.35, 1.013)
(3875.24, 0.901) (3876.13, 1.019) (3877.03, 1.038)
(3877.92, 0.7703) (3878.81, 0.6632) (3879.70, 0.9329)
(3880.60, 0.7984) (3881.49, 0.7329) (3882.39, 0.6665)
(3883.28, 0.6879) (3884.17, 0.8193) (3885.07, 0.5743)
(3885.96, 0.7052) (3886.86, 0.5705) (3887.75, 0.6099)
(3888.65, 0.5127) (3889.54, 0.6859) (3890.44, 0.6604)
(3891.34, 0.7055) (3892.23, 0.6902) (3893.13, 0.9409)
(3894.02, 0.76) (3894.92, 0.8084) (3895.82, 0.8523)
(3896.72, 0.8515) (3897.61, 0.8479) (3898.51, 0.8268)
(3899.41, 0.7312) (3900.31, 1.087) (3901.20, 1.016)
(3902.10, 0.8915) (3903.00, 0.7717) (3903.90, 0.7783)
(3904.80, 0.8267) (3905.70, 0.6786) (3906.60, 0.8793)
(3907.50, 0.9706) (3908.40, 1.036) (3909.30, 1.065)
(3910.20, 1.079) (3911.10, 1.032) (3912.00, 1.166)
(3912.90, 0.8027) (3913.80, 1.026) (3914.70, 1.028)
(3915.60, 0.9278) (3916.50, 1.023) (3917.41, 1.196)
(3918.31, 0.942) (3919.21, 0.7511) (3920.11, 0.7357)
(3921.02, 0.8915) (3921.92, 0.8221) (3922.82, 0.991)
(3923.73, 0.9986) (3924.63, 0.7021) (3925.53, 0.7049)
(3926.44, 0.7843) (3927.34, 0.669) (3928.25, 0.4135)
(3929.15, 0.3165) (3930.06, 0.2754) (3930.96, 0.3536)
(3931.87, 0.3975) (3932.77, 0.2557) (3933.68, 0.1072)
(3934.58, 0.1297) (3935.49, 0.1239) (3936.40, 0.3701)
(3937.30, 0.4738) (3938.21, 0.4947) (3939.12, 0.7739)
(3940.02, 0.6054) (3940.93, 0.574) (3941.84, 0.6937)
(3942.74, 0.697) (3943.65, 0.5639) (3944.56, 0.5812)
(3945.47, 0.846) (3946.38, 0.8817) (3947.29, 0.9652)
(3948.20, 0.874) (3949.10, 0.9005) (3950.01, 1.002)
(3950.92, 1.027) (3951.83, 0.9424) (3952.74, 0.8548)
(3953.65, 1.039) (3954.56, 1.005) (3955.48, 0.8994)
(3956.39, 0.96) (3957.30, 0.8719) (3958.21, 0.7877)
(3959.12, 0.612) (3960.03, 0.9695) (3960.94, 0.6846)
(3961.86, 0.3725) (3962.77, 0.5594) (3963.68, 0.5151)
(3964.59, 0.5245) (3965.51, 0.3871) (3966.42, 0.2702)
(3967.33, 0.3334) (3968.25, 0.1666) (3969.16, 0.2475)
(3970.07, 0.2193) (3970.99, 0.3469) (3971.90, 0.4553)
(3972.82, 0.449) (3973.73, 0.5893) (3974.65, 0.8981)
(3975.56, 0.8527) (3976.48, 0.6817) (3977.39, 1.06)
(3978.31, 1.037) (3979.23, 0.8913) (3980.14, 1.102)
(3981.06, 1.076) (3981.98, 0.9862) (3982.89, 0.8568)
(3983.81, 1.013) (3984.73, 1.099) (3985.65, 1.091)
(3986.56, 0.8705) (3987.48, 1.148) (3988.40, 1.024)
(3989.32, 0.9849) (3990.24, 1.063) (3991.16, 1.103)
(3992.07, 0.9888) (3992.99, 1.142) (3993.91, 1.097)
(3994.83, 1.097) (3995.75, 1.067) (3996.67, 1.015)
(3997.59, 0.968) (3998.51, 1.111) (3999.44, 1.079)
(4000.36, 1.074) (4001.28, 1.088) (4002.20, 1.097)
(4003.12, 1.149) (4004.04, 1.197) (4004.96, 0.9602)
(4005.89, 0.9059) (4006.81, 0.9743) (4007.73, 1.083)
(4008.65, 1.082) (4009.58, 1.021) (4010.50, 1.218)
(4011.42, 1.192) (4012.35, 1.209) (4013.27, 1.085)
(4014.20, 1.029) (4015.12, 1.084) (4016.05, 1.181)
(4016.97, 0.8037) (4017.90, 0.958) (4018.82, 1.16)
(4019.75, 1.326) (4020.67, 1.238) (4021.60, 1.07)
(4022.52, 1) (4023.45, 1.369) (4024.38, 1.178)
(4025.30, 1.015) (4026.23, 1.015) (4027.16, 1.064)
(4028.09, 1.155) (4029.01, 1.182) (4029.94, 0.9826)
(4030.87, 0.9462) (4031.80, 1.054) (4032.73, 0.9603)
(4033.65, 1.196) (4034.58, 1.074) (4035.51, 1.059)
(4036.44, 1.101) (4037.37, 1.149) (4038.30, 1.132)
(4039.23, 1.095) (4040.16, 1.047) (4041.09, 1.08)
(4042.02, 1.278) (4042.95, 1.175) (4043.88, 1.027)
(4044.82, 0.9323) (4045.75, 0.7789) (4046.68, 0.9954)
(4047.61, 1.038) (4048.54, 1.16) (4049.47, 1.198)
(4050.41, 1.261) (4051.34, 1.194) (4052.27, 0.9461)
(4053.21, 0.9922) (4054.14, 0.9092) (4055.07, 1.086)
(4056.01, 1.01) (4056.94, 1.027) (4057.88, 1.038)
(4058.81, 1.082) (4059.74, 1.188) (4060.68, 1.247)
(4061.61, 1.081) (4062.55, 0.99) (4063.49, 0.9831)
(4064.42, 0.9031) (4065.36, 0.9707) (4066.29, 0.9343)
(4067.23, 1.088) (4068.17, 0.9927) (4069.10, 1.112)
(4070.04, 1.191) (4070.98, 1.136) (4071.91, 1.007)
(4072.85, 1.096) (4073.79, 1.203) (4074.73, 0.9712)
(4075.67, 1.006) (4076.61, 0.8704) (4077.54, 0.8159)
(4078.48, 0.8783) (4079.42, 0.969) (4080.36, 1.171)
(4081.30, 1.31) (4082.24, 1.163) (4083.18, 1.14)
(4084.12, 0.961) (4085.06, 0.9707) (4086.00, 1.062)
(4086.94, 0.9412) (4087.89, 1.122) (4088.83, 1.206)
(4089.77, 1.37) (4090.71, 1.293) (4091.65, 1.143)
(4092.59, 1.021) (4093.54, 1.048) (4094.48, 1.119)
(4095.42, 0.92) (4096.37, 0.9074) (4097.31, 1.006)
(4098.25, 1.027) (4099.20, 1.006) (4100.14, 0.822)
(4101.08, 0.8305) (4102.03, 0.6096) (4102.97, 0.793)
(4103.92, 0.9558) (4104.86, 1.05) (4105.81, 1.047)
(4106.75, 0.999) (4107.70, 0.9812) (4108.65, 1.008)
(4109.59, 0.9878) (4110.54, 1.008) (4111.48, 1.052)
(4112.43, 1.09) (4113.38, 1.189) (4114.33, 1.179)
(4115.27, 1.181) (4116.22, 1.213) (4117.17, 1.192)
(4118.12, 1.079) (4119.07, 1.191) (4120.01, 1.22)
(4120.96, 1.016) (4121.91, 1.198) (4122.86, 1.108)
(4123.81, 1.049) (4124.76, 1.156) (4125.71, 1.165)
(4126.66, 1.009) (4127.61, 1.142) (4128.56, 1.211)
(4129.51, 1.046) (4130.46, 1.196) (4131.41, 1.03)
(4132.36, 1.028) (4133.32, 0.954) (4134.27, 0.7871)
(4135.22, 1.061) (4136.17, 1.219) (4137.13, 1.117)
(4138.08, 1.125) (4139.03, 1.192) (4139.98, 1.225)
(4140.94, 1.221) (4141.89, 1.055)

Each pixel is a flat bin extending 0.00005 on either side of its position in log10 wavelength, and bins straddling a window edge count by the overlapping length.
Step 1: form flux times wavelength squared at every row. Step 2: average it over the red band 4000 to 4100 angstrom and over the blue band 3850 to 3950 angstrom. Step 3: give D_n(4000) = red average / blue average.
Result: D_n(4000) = 1.50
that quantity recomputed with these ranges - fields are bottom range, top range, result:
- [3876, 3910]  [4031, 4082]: 1.43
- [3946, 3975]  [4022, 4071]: 1.66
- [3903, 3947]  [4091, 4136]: 1.60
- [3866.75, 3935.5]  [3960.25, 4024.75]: 1.24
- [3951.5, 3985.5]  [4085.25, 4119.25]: 1.54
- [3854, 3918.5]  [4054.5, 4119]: 1.37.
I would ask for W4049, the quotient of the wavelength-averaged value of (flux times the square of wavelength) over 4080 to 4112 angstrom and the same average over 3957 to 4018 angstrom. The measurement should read 1.2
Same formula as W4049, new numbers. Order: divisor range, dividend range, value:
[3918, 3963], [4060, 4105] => 1.61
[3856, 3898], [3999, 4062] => 1.48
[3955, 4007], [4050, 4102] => 1.30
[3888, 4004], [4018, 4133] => 1.43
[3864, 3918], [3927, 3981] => 0.76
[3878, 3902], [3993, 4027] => 1.52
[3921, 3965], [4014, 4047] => 1.69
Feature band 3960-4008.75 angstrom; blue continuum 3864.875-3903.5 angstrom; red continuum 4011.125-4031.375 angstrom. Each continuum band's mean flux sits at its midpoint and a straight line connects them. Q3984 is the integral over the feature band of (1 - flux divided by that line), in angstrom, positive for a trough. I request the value 8.38 angstrom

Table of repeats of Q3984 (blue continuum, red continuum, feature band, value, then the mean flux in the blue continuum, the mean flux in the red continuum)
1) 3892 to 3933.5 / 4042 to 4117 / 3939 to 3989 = 7.1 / 0.813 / 1.04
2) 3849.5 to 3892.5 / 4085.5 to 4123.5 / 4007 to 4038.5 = -4.5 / 0.79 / 1.05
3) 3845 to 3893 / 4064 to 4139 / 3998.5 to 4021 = -3.2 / 0.803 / 1.06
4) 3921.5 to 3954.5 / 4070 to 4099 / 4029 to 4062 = -4.2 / 0.649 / 1.06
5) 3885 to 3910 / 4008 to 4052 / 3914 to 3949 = 8.6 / 0.804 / 1.1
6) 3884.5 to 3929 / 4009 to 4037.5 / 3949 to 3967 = 3.7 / 0.834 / 1.1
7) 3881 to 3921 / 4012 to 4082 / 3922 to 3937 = 6.8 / 0.841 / 1.07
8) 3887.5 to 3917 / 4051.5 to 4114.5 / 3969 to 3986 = 2.6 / 0.868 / 1.03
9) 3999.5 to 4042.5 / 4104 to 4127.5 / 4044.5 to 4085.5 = 1.9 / 1.09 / 1.1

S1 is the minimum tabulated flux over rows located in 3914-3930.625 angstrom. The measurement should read 0.2754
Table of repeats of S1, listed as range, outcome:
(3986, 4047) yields 0.7789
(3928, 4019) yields 0.1072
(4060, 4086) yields 0.8159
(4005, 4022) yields 0.8037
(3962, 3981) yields 0.1666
